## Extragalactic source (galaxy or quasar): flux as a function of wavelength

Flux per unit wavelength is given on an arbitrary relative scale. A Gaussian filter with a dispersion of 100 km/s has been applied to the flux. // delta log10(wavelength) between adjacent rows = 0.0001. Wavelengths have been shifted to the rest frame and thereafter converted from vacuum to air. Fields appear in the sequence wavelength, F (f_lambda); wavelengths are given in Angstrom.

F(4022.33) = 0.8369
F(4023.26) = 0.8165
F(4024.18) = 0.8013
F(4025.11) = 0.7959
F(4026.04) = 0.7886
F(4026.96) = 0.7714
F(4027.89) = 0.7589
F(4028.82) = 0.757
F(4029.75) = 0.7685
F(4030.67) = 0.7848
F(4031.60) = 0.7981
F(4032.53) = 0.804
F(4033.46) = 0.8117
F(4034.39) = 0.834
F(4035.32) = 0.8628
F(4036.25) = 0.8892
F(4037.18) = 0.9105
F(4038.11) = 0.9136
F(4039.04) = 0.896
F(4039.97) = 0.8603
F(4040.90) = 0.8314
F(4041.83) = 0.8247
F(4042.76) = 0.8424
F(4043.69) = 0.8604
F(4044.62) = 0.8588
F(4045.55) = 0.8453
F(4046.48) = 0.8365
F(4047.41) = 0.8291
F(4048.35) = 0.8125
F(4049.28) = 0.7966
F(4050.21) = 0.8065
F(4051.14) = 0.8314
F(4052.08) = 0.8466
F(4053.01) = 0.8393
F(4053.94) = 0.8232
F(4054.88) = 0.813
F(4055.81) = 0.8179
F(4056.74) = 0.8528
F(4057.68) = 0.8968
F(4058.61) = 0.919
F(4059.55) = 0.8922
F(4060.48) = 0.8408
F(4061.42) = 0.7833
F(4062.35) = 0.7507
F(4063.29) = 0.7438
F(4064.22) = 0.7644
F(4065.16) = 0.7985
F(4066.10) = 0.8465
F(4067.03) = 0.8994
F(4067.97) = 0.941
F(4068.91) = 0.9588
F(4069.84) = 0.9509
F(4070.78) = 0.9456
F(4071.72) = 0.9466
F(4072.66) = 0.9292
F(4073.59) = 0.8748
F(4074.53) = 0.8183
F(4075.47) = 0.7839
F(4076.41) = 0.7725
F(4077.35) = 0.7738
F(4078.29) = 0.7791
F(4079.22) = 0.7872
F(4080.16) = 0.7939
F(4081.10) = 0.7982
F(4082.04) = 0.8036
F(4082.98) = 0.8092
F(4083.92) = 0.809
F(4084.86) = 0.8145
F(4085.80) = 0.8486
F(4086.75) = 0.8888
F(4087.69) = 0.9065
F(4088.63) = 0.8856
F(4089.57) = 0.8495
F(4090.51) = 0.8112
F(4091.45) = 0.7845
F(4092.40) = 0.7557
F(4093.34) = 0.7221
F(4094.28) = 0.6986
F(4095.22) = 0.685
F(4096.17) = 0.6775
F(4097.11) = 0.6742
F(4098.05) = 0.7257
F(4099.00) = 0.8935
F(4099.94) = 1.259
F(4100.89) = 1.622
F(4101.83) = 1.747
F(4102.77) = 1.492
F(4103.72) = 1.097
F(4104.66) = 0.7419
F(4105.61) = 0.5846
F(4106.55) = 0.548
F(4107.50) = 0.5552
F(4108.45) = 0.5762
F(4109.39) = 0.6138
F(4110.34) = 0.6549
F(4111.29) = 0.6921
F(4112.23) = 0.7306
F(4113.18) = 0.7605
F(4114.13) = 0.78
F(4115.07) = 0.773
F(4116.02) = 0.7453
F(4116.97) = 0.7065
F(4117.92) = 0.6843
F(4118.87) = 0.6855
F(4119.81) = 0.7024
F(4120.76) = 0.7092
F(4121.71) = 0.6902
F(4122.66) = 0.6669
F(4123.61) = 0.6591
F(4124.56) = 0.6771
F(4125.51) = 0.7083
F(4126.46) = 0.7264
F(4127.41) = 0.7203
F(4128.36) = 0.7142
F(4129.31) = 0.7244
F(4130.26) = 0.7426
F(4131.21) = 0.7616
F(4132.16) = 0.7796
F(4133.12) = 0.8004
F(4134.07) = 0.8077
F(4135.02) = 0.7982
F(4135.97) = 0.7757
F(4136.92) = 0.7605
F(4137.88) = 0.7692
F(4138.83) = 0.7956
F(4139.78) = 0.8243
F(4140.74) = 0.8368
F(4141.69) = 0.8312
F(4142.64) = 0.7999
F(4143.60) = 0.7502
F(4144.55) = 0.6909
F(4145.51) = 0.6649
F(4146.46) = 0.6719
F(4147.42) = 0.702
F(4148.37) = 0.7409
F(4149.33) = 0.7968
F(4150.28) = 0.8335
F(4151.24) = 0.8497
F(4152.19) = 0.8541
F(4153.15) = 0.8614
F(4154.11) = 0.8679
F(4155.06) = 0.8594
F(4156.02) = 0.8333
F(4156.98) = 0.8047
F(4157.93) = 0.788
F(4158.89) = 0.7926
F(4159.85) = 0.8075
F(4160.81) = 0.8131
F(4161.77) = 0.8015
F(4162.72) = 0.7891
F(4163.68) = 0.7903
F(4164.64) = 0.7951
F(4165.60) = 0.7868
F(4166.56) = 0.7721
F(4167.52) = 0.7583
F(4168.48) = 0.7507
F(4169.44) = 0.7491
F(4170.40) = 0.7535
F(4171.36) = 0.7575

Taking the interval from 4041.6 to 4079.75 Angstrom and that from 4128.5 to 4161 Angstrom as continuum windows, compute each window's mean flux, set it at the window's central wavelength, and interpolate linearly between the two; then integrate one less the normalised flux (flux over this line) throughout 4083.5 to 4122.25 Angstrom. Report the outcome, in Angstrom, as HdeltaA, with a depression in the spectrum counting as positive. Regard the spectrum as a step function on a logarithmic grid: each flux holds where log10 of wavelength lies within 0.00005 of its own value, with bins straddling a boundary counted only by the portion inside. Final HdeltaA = -0.2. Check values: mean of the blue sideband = 0.843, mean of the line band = 0.819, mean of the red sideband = 0.787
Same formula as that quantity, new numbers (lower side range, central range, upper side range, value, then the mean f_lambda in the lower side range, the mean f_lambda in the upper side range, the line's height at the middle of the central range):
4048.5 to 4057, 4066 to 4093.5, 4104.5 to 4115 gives -3.6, 0.825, 0.66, 0.747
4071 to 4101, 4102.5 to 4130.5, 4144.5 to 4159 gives 3.1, 0.835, 0.791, 0.814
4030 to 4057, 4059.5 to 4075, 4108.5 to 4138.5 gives -1.1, 0.839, 0.725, 0.805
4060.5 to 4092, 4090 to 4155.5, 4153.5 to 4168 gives 2.5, 0.838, 0.804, 0.819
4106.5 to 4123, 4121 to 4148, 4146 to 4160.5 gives 0.1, 0.685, 0.804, 0.746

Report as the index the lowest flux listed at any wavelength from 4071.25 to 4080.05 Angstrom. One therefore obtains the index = 0.7725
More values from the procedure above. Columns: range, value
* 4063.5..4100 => 0.6742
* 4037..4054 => 0.7966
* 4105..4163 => 0.548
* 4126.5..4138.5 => 0.7142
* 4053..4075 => 0.7438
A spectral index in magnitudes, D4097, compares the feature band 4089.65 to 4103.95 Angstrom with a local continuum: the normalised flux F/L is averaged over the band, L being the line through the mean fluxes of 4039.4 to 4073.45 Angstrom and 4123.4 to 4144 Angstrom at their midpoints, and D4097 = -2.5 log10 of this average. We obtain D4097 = -0.20 mag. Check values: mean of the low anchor 0.852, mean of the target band 0.971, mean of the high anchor 0.763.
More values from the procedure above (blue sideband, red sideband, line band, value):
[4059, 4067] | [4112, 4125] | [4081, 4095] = -0.06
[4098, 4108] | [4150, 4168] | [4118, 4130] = 0.33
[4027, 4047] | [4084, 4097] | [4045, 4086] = -0.03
